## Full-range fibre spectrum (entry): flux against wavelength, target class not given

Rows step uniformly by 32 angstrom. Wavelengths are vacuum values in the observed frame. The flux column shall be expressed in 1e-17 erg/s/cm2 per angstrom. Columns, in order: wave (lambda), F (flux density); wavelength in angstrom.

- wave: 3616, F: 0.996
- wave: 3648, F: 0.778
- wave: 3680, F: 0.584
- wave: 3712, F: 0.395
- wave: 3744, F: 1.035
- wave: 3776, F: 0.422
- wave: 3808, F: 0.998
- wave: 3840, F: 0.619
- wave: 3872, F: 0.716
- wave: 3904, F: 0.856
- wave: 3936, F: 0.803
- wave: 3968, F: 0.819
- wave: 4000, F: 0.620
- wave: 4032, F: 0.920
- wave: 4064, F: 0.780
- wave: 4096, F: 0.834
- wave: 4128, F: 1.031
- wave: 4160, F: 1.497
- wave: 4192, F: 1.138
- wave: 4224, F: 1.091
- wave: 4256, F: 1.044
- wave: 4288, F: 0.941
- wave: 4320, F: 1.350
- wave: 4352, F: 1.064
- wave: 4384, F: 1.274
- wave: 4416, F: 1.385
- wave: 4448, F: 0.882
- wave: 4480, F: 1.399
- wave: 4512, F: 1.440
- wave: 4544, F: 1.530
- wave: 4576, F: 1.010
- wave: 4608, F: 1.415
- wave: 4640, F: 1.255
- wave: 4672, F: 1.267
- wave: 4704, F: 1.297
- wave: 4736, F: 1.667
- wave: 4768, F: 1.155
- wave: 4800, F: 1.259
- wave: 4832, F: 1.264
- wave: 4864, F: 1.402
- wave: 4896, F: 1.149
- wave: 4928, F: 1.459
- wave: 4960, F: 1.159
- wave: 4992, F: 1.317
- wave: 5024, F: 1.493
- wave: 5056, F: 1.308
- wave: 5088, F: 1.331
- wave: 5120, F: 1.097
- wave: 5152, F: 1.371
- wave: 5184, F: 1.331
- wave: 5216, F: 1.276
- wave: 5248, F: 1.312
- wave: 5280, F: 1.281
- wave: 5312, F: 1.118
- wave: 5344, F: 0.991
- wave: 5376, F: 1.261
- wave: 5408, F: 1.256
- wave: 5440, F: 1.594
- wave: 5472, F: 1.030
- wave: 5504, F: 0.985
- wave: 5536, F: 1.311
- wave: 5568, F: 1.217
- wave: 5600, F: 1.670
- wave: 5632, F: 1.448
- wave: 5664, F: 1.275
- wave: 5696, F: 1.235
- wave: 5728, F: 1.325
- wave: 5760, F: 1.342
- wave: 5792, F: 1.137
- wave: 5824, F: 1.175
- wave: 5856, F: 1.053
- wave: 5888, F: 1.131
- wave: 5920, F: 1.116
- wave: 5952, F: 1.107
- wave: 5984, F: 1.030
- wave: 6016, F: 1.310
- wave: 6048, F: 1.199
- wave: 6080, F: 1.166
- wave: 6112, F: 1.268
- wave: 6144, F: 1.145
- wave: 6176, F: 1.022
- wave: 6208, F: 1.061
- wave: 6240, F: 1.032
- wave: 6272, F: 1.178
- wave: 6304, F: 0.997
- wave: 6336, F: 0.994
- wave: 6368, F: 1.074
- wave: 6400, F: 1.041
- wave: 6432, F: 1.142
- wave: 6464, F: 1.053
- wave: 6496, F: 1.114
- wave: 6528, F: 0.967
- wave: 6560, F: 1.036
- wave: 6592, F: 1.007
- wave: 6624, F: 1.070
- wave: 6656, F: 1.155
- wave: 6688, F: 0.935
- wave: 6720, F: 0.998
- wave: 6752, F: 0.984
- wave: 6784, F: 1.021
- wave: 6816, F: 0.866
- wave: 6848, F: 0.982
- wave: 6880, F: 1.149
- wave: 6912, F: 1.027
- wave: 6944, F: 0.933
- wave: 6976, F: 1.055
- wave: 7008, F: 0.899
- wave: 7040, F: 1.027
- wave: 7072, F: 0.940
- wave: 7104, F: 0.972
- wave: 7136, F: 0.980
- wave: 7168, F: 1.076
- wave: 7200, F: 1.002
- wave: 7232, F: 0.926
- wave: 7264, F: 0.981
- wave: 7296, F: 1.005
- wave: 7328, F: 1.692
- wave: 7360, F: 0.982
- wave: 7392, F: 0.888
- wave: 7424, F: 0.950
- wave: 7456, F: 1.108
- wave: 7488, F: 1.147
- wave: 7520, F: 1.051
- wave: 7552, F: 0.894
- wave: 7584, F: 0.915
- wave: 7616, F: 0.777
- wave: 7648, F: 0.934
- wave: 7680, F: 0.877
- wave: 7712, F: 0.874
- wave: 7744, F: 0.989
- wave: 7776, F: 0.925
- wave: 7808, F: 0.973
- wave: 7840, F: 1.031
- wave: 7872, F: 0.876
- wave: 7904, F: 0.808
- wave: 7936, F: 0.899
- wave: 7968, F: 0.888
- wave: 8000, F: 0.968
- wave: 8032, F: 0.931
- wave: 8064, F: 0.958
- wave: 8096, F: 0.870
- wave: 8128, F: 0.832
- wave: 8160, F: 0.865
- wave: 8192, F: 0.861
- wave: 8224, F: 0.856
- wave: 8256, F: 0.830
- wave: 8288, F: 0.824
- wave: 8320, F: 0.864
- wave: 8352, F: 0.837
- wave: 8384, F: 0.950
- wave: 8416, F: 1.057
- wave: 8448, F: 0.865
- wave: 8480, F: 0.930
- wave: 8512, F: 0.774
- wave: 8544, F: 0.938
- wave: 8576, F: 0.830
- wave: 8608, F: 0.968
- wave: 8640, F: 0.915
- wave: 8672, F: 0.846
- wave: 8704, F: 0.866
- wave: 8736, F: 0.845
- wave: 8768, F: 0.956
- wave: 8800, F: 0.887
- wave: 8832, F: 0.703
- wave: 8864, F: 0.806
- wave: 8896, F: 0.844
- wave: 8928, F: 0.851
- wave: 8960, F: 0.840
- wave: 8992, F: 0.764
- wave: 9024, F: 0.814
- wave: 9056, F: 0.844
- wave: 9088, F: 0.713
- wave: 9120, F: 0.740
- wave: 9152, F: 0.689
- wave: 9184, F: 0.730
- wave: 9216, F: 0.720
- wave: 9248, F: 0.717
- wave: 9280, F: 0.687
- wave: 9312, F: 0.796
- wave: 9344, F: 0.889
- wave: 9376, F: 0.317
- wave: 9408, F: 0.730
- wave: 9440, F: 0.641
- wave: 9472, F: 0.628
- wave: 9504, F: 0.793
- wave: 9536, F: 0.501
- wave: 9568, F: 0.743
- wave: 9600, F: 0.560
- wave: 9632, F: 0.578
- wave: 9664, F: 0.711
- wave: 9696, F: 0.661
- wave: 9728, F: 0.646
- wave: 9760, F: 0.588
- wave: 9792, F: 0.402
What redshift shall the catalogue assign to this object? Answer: 0.117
